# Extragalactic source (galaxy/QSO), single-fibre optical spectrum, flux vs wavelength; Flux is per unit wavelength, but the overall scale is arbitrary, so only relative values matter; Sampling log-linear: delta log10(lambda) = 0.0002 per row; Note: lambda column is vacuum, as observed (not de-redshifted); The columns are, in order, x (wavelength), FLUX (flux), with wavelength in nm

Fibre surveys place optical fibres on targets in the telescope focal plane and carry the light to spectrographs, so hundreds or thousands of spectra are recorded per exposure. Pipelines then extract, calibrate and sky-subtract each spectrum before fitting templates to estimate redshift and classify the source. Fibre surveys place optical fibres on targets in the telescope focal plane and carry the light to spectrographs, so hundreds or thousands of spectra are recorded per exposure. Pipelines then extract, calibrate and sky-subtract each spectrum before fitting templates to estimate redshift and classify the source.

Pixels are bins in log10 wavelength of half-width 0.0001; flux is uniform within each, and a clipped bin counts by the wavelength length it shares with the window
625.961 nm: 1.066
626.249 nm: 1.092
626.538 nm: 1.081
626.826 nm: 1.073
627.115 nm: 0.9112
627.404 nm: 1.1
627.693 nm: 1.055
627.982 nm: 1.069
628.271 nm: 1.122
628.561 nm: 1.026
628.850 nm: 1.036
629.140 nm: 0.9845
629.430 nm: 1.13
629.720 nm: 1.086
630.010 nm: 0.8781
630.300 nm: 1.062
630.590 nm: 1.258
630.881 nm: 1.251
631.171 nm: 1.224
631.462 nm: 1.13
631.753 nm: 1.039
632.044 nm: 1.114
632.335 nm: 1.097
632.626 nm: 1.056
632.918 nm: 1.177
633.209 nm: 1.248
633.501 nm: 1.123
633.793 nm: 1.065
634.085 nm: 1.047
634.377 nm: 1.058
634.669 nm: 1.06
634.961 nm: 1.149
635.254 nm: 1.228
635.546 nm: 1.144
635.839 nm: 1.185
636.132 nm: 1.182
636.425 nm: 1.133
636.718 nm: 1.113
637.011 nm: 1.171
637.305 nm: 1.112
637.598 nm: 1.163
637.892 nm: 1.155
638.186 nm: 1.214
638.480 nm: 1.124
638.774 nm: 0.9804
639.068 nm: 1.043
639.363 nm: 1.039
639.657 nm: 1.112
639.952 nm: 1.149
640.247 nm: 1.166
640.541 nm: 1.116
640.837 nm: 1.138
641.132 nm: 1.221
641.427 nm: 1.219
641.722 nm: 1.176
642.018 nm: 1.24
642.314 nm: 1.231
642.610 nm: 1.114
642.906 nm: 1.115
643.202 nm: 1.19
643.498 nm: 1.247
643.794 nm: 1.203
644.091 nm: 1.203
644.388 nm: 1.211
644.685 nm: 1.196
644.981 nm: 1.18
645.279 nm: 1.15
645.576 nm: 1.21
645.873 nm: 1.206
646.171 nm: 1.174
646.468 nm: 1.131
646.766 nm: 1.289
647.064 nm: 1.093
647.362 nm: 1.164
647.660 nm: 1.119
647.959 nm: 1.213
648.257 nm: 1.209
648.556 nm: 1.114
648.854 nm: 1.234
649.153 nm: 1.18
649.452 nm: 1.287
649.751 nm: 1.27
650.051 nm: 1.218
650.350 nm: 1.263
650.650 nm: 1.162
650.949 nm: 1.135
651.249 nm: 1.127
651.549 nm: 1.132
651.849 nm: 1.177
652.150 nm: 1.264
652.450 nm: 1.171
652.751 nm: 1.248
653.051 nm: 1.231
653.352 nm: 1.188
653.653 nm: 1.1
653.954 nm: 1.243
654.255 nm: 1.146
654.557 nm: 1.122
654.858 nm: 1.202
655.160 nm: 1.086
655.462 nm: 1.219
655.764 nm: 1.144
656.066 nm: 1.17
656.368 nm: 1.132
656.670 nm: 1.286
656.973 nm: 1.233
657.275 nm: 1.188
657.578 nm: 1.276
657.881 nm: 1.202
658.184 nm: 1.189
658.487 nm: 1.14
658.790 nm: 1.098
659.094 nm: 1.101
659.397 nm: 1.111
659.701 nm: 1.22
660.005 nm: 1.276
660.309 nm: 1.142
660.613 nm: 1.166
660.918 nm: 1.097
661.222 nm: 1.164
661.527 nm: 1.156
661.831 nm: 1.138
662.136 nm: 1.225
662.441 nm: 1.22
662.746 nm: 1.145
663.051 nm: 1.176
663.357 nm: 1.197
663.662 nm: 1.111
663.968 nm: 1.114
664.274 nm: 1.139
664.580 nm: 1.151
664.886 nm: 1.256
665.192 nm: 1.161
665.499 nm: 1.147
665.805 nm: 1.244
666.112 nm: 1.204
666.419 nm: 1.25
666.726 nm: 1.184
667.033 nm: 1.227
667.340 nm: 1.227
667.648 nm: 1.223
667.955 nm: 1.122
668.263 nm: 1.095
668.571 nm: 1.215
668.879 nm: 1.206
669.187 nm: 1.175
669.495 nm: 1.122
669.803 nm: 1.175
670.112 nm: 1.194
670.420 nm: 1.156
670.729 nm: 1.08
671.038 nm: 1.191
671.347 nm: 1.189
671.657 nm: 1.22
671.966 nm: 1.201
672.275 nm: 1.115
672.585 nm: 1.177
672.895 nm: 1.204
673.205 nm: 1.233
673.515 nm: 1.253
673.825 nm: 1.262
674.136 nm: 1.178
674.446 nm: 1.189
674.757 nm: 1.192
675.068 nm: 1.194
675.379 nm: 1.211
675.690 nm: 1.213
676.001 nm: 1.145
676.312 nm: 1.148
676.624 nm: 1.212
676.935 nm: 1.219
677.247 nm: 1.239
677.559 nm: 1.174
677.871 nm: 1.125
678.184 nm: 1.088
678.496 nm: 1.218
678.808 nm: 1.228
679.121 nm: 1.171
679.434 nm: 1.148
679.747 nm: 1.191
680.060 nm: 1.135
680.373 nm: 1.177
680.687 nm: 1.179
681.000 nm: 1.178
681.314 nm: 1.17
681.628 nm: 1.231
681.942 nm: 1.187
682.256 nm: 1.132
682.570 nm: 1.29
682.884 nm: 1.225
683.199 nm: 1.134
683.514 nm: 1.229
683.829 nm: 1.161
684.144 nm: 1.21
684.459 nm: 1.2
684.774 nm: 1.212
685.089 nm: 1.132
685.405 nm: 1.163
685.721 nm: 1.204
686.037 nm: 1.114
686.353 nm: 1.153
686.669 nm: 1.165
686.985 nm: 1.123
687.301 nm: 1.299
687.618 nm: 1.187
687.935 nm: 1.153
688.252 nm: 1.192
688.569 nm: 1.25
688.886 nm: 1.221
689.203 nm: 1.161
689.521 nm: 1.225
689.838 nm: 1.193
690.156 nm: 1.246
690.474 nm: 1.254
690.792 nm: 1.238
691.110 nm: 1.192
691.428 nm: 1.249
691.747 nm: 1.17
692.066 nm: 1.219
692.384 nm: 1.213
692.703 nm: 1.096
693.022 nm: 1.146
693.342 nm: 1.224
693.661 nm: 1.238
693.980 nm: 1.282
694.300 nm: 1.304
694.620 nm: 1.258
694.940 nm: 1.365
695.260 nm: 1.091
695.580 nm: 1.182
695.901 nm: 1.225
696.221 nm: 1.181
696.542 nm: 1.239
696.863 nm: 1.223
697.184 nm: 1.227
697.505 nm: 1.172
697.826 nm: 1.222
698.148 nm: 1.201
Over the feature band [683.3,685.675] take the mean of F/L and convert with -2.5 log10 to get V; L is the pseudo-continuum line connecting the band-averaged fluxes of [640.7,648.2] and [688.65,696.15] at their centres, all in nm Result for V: 0.02 mag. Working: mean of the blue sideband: 1.19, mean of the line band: 1.19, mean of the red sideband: 1.22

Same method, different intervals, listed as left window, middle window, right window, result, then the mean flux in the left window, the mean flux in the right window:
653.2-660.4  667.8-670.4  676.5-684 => 0.02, 1.18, 1.18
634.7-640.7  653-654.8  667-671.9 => -0.01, 1.13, 1.18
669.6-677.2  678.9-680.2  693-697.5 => 0.03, 1.19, 1.23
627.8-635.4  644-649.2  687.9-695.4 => -0.05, 1.1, 1.22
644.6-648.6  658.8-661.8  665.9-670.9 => 0.02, 1.18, 1.18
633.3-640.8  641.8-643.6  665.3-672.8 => -0.05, 1.12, 1.18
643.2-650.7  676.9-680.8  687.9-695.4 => 0.03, 1.2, 1.22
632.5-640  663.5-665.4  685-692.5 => 0.01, 1.12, 1.2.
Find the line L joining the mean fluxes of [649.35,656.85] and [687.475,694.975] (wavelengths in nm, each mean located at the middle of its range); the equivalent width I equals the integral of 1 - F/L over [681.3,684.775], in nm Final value 0.035 nm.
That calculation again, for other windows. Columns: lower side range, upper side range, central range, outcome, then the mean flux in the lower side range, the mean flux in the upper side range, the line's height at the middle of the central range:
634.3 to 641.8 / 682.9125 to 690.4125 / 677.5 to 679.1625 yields 0.02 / 1.14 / 1.19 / 1.18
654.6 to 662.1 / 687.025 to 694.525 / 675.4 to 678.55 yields 0.05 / 1.17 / 1.21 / 1.2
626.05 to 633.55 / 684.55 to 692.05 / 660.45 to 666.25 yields -0.09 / 1.09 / 1.2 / 1.15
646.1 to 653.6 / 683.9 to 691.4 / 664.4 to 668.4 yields 0.00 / 1.19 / 1.2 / 1.19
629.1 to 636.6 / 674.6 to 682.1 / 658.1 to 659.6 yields 0.04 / 1.12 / 1.18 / 1.16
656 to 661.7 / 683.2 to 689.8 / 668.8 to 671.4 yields 0.04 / 1.18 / 1.19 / 1.18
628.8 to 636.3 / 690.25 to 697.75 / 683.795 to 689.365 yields 0.10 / 1.12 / 1.22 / 1.21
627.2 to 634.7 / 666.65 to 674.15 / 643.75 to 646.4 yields -0.15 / 1.1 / 1.19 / 1.13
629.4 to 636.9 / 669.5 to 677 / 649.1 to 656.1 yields -0.19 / 1.12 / 1.19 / 1.16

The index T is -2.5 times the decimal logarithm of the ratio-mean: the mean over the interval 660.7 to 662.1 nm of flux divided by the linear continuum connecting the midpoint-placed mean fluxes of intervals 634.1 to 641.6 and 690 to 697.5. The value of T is 0.02 mag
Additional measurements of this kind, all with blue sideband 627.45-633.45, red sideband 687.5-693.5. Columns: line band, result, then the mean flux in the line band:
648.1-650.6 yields -0.08 mag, 1.22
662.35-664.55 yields 0.00 mag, 1.16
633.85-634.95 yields 0.04 mag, 1.07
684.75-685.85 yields 0.02 mag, 1.17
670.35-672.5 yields 0.00 mag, 1.17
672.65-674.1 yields -0.05 mag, 1.23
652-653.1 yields -0.08 mag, 1.23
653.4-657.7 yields -0.04 mag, 1.18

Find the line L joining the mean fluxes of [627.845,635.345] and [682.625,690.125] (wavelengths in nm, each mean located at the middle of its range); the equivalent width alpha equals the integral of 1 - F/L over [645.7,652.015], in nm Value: -0.31 nm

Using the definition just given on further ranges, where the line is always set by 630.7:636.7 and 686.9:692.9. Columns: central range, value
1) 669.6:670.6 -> 0.01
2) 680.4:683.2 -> 0.00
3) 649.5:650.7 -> -0.09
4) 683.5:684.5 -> 0.00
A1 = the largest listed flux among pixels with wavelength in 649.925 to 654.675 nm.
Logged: 1.264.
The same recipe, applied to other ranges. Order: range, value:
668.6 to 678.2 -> 1.262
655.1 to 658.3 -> 1.286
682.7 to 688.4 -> 1.299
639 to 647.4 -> 1.289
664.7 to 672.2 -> 1.256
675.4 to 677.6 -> 1.239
